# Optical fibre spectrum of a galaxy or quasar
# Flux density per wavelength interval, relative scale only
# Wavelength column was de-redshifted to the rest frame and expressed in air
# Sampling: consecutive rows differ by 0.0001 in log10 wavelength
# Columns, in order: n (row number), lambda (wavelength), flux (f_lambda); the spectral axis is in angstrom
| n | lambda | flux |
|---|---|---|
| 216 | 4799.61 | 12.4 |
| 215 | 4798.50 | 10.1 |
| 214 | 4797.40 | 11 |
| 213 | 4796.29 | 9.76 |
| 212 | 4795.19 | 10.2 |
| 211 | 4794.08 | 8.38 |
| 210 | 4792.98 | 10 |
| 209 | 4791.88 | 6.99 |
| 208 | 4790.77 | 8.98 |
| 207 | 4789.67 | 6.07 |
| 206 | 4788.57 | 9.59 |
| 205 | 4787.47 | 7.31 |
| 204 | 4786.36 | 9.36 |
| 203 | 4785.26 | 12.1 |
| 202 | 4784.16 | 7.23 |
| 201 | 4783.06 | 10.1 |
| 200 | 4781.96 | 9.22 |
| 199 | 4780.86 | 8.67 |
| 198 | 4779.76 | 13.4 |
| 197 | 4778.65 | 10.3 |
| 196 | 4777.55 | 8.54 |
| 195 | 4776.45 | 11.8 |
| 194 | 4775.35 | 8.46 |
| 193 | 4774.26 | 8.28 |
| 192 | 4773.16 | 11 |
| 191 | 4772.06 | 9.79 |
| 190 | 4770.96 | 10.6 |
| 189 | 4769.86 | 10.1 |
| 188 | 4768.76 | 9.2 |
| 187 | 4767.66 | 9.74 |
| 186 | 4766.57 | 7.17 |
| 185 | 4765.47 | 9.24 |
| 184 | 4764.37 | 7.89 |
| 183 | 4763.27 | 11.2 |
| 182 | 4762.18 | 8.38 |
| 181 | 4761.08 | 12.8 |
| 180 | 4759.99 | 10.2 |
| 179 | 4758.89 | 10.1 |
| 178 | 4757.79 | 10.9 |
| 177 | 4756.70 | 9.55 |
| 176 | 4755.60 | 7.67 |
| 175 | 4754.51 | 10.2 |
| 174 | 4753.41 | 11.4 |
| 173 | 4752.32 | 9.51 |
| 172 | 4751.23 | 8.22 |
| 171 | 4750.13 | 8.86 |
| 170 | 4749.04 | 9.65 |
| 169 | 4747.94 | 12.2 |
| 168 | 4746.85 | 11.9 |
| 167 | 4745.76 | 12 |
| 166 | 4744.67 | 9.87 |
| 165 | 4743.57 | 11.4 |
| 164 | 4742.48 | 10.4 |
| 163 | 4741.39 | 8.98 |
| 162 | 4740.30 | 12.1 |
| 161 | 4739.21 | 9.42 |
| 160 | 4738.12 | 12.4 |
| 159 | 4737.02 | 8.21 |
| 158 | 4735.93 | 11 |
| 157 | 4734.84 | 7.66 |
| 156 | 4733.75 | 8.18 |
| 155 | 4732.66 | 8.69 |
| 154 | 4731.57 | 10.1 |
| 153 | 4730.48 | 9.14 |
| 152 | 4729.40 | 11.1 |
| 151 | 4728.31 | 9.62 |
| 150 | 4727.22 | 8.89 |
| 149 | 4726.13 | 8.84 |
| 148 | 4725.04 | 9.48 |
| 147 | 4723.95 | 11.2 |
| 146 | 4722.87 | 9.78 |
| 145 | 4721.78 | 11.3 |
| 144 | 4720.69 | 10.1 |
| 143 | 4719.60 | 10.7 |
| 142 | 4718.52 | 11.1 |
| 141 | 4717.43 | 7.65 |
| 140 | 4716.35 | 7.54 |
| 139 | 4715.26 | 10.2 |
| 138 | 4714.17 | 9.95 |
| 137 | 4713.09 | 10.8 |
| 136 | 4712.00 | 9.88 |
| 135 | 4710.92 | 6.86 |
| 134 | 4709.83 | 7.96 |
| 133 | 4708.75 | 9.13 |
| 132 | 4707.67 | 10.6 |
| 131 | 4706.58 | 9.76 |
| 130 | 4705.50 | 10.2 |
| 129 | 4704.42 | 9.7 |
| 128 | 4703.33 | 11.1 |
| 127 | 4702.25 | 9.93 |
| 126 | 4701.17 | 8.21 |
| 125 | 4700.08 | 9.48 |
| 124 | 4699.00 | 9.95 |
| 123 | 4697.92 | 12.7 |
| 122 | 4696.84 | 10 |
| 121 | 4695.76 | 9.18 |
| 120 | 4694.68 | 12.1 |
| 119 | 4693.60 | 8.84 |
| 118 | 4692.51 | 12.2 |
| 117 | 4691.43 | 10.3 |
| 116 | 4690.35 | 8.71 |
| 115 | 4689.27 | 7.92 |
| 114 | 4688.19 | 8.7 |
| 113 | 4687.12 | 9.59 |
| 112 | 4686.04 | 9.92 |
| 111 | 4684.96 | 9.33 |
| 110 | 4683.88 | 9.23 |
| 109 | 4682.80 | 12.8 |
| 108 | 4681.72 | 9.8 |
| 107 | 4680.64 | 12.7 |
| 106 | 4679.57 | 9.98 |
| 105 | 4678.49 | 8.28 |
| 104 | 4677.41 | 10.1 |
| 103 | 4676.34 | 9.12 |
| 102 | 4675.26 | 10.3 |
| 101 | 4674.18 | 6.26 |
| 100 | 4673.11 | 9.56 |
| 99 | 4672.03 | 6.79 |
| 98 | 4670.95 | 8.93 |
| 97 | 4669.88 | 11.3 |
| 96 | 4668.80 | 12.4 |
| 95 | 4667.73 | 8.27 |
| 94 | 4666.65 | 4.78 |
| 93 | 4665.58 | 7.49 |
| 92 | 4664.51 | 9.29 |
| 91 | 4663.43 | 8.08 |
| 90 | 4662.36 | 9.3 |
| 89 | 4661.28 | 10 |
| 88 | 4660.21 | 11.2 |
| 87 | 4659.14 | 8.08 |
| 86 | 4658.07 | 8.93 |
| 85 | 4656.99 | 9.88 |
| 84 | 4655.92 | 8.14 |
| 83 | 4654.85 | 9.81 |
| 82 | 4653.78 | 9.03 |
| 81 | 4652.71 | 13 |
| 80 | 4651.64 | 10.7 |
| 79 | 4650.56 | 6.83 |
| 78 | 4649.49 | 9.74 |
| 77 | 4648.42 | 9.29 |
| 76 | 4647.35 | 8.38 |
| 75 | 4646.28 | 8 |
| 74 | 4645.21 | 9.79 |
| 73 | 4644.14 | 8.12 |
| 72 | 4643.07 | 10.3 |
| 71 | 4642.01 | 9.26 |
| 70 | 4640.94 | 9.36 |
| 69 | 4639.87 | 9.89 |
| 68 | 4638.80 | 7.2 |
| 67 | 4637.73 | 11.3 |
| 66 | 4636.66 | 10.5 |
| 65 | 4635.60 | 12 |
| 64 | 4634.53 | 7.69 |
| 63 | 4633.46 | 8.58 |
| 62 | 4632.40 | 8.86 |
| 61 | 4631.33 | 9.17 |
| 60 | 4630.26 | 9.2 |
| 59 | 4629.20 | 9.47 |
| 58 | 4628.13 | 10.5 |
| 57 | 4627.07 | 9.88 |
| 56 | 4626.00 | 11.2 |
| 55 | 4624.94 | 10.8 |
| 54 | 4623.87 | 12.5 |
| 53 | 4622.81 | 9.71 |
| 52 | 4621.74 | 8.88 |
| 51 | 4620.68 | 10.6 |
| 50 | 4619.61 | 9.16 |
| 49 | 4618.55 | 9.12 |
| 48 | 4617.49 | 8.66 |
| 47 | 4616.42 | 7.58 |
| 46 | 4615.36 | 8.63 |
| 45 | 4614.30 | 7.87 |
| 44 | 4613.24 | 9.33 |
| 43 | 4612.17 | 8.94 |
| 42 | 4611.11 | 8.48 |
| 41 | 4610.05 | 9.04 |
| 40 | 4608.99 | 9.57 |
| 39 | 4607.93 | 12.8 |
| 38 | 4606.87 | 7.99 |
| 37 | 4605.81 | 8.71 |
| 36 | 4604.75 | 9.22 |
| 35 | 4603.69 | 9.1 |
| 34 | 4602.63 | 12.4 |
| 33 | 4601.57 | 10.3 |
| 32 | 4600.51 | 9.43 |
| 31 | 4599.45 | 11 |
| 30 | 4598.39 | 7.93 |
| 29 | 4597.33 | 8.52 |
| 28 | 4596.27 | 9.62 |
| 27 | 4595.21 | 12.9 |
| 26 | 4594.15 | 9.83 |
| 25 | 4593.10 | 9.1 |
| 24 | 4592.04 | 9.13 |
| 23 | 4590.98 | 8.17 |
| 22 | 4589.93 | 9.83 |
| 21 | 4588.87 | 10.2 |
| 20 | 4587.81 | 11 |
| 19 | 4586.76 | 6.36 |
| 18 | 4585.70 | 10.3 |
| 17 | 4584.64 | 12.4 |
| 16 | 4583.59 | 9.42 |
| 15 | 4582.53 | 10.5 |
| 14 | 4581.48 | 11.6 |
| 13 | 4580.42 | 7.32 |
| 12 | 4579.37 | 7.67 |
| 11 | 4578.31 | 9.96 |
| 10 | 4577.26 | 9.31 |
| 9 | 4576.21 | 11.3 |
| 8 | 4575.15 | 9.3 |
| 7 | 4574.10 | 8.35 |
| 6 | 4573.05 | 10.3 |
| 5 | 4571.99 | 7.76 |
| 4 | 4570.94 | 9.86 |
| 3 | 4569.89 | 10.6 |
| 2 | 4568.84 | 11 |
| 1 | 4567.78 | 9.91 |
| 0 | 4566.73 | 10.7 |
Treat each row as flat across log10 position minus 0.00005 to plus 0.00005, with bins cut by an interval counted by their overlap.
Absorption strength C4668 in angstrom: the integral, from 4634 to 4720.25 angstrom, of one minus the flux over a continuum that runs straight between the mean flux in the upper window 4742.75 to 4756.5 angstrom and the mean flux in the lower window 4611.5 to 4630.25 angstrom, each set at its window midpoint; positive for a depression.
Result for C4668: 2.91 angstrom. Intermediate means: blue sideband 9.56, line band 9.52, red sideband 10.2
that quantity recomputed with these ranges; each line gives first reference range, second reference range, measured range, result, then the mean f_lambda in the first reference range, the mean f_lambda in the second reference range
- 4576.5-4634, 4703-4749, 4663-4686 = 1.1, 9.6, 9.92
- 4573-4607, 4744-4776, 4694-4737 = 0.5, 9.66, 9.88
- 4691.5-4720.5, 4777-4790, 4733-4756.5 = -1.0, 9.84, 9.38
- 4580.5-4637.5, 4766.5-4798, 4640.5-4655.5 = 0.4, 9.68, 9.46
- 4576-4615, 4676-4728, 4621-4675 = 2.0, 9.62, 9.83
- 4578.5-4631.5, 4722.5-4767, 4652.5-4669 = 1.1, 9.63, 9.9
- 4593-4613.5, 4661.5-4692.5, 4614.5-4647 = 0.2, 9.73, 9.32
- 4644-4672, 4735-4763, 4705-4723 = 0.4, 9.15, 10.3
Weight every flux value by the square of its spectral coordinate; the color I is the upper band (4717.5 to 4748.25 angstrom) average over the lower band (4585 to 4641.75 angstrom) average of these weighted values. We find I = 1.1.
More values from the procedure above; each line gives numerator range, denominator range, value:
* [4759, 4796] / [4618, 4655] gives 1.04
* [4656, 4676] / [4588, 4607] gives 0.95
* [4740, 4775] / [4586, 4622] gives 1.13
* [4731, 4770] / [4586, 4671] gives 1.10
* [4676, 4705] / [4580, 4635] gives 1.08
